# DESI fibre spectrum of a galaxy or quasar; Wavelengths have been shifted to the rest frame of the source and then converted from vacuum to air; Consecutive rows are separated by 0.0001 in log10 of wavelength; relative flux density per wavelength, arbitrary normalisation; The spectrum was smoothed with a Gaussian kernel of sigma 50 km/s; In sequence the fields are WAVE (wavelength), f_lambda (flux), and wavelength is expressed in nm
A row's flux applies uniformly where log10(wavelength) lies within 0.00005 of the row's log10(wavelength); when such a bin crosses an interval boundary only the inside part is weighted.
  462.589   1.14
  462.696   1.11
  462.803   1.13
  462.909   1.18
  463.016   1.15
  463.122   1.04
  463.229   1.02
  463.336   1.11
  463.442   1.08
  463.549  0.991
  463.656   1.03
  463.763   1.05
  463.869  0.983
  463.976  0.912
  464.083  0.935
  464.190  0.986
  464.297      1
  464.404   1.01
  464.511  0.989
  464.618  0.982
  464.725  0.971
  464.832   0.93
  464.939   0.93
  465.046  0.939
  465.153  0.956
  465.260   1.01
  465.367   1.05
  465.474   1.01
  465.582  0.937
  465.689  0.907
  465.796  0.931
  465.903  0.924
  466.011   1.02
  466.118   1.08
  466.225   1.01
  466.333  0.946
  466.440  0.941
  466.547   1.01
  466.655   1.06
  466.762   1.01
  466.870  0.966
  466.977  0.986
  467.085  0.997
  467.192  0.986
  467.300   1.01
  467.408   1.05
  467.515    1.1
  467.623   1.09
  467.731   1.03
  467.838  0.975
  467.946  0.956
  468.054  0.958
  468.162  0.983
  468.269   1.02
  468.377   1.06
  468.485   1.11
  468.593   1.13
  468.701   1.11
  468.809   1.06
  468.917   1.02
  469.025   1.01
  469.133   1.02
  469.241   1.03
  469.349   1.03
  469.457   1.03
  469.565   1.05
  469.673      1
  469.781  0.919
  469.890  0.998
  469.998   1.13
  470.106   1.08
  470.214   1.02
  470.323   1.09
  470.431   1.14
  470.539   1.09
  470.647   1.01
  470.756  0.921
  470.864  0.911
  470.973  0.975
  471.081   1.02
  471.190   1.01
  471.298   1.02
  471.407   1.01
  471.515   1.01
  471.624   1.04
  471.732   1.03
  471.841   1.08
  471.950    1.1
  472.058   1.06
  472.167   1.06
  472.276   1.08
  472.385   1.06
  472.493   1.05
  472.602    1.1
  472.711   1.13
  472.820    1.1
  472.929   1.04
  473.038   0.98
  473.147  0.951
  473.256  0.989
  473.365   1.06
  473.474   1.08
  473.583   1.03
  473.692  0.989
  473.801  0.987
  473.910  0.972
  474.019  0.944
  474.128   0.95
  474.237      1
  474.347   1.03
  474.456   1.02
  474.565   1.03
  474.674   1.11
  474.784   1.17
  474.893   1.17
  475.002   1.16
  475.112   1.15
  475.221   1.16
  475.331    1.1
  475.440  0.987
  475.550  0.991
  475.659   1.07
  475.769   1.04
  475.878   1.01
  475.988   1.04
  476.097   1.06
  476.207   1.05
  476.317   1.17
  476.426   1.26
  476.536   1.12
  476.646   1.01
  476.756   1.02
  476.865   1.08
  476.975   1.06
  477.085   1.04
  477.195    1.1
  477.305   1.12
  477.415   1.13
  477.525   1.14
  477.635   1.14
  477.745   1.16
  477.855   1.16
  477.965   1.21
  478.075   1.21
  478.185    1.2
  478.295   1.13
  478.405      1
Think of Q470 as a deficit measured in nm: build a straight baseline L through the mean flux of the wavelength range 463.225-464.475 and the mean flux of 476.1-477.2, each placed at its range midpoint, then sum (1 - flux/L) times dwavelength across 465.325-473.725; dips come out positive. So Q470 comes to 0.15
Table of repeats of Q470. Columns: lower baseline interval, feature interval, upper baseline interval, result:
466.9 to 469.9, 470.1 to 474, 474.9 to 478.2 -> 0.10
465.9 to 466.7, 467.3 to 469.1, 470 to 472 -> -0.04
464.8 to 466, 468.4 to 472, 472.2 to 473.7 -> -0.08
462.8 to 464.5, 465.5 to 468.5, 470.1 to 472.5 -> 0.10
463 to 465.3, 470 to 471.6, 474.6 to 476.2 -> 0.04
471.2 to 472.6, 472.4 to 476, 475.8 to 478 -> 0.09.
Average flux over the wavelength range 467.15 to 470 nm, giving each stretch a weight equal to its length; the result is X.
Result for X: 1.03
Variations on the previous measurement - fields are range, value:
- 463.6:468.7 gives 0.998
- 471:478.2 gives 1.07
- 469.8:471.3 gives 1.03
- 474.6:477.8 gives 1.1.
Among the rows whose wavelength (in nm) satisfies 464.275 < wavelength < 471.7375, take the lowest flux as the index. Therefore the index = 0.907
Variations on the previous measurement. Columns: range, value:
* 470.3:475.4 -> 0.911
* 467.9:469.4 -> 0.956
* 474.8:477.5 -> 0.987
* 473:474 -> 0.951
